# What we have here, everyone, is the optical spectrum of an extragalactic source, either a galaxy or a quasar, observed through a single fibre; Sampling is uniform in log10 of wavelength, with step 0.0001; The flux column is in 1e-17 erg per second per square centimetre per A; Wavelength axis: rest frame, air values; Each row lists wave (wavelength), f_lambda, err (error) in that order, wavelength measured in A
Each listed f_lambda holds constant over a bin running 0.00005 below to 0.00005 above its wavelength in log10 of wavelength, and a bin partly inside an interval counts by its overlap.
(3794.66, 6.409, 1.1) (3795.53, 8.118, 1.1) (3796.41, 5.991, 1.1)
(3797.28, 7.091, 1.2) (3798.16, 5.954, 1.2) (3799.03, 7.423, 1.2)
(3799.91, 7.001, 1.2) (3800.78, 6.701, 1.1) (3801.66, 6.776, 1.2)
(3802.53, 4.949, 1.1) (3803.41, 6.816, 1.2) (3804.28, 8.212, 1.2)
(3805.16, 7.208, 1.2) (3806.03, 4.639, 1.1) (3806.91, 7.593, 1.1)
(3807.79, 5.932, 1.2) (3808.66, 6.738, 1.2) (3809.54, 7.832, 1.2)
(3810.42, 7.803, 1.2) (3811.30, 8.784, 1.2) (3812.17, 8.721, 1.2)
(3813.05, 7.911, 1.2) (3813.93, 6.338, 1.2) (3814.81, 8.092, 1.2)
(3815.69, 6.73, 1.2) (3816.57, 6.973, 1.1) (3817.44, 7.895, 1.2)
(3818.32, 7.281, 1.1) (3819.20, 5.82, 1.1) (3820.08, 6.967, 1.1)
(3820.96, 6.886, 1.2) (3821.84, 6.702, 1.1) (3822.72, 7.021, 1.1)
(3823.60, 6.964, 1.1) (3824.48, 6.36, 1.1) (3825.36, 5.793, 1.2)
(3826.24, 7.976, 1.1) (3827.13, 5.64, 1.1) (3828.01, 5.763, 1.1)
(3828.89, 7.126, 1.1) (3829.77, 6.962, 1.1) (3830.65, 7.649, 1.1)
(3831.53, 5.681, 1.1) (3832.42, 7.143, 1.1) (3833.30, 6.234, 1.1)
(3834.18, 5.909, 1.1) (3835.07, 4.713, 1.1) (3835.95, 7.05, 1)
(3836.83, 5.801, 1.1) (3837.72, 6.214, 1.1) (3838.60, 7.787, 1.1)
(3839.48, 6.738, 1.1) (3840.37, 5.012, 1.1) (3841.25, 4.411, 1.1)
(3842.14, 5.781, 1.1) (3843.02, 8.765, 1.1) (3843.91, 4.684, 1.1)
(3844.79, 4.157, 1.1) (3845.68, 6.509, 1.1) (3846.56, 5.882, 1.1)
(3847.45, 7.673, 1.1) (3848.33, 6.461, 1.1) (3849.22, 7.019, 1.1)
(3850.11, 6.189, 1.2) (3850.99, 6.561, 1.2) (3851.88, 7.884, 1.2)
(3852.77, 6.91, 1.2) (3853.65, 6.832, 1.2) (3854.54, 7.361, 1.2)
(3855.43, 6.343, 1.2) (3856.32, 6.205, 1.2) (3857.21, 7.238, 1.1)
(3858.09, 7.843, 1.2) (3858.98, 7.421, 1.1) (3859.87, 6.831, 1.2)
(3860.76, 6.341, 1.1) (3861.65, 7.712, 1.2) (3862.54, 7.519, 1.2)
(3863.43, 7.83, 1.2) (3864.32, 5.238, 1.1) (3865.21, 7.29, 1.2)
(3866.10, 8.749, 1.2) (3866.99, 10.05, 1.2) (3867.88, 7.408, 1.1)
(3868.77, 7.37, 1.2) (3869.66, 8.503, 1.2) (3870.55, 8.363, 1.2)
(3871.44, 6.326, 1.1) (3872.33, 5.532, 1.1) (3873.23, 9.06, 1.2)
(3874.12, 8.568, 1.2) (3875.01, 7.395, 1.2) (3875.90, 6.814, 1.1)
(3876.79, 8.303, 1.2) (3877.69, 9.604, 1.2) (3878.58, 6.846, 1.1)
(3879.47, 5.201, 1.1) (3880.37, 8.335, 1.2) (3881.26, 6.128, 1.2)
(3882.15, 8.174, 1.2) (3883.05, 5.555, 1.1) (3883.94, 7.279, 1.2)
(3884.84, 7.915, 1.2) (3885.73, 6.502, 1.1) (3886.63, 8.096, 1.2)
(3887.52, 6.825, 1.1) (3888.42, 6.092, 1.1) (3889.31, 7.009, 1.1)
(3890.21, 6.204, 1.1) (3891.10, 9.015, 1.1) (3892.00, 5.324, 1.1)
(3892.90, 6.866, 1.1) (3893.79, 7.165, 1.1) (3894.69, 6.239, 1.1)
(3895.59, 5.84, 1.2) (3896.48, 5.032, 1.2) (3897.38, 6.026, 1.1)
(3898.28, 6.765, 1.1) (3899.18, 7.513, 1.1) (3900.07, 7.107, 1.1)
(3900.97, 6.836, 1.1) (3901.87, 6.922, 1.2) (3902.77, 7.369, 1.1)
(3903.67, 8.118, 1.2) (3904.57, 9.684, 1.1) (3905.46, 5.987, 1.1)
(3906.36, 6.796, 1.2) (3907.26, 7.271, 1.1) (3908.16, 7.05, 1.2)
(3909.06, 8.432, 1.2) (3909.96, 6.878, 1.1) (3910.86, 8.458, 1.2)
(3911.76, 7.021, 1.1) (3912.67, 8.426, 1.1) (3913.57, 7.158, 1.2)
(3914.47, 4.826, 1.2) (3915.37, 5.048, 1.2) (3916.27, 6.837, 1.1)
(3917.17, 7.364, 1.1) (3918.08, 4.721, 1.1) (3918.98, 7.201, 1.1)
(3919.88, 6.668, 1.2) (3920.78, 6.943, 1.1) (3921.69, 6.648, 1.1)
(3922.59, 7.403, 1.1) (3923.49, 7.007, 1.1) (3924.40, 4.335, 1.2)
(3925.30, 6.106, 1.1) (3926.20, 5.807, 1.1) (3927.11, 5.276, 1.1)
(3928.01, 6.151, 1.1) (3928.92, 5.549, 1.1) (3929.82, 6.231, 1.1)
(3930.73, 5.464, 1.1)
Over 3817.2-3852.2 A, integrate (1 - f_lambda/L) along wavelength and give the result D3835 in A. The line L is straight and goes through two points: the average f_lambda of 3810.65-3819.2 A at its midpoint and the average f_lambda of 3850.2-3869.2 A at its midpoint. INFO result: 4.5 A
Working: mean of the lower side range 7.55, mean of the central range 6.46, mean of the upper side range 7.26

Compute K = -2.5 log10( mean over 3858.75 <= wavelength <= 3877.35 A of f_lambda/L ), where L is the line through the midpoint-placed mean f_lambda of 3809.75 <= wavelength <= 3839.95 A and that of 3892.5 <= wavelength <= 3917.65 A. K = -0.10 mag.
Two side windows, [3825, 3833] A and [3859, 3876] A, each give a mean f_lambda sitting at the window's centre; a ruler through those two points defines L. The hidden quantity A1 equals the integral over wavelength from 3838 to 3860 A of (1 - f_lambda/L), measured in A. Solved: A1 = 1.7 A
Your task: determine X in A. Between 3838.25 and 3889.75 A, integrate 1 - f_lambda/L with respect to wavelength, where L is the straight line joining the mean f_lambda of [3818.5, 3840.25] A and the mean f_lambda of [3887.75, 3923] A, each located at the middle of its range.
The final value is -2.7 A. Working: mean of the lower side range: 6.52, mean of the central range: 7.04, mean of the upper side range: 6.88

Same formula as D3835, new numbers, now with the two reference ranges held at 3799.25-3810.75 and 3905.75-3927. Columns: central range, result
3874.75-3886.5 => -0.9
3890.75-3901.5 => 0.1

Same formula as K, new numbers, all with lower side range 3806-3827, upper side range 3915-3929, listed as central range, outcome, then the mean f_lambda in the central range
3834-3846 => 0.16 mag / 5.96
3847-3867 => -0.06 mag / 7.13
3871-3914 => -0.11 mag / 7.15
